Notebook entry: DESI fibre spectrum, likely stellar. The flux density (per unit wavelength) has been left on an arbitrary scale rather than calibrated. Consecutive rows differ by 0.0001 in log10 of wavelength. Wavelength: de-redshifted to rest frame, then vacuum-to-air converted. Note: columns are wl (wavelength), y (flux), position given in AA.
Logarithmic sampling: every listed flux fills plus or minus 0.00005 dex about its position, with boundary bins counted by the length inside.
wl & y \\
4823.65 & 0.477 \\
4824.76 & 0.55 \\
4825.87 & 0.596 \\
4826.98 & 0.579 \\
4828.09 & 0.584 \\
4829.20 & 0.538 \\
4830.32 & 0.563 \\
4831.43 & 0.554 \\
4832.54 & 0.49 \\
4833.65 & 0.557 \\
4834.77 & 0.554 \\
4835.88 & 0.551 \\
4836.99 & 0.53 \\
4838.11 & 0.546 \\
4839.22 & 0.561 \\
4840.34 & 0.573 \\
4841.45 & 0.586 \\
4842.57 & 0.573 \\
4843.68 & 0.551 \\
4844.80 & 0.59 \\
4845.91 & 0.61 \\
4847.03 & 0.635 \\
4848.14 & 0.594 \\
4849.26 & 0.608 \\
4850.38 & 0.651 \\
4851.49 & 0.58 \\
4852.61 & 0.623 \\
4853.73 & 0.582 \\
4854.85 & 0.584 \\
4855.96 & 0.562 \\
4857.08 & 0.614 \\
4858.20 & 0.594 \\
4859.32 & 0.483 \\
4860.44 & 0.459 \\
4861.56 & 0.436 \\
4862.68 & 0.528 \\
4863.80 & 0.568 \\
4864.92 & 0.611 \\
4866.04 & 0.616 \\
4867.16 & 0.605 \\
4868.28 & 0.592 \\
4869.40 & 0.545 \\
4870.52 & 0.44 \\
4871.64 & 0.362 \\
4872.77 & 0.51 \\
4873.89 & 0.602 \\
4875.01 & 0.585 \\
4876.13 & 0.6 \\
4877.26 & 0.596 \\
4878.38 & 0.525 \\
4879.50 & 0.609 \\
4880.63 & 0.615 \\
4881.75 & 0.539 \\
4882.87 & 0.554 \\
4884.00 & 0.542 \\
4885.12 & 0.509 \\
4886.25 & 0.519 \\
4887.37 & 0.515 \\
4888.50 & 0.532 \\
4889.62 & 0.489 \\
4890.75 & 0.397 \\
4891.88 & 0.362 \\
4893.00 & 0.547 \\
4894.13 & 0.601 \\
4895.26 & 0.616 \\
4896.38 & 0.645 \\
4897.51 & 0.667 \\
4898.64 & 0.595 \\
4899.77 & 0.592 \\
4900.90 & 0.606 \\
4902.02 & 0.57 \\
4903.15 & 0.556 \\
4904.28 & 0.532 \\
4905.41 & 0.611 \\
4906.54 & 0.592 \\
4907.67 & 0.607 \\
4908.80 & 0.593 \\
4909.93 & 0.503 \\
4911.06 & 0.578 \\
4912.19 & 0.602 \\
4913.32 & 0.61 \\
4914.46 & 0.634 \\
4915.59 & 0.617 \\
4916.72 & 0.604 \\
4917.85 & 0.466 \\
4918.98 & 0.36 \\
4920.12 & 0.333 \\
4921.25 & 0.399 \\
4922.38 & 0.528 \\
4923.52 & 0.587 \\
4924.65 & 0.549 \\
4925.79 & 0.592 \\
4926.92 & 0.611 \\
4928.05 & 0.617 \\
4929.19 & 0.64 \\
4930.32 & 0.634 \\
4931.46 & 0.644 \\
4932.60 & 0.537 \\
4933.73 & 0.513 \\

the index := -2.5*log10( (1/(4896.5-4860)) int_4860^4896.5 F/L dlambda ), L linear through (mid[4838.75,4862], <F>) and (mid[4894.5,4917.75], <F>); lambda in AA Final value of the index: 0.090 mag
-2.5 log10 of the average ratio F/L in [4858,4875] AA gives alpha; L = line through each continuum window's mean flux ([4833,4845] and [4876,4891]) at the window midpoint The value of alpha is 0.03 mag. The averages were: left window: 0.559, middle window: 0.53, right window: 0.54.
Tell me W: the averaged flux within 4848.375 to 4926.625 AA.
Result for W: 0.553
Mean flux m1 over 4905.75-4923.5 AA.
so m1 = 0.537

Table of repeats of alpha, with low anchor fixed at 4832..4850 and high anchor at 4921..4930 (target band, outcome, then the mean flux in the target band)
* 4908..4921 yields 0.08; 0.534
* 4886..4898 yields 0.07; 0.535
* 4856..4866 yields 0.06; 0.542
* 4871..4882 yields 0.03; 0.554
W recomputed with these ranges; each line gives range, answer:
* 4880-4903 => 0.551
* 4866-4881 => 0.554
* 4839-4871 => 0.571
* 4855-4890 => 0.545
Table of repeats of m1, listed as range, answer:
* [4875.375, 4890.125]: 0.55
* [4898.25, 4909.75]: 0.583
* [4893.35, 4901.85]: 0.614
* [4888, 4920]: 0.557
